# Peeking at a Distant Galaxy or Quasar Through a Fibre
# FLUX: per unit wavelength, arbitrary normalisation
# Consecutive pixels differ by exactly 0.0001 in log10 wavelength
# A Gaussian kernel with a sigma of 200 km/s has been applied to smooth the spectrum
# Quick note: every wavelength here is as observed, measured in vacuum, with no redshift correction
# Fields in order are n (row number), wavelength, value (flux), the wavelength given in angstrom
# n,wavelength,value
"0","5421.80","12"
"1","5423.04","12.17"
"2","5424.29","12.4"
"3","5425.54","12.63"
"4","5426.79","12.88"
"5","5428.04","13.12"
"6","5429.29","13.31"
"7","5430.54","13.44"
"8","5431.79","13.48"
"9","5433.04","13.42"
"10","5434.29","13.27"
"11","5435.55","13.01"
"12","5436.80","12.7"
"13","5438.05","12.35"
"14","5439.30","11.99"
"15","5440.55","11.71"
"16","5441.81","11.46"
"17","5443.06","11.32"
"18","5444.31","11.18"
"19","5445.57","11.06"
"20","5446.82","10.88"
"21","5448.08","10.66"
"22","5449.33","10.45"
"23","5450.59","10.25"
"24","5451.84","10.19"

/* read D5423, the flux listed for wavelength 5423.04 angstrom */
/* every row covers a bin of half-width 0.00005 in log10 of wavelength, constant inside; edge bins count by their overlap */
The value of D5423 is 12.17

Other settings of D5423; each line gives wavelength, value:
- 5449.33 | 10.45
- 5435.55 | 13.01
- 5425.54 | 12.63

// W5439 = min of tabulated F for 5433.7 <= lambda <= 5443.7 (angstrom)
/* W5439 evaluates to 11.32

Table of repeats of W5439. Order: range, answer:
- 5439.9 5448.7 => 10.66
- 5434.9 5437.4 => 12.7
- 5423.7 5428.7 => 12.4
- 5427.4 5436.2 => 13.01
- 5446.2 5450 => 10.45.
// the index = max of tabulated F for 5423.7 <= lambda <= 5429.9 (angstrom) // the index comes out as 13.31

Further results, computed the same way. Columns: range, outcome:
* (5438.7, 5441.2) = 11.99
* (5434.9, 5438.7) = 13.01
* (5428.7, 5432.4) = 13.48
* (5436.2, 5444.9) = 12.7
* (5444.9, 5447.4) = 11.06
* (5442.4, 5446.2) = 11.32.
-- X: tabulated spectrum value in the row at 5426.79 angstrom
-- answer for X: 12.88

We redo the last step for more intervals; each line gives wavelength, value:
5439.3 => 11.99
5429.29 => 13.31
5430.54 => 13.44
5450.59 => 10.25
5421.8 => 12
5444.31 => 11.18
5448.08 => 10.66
